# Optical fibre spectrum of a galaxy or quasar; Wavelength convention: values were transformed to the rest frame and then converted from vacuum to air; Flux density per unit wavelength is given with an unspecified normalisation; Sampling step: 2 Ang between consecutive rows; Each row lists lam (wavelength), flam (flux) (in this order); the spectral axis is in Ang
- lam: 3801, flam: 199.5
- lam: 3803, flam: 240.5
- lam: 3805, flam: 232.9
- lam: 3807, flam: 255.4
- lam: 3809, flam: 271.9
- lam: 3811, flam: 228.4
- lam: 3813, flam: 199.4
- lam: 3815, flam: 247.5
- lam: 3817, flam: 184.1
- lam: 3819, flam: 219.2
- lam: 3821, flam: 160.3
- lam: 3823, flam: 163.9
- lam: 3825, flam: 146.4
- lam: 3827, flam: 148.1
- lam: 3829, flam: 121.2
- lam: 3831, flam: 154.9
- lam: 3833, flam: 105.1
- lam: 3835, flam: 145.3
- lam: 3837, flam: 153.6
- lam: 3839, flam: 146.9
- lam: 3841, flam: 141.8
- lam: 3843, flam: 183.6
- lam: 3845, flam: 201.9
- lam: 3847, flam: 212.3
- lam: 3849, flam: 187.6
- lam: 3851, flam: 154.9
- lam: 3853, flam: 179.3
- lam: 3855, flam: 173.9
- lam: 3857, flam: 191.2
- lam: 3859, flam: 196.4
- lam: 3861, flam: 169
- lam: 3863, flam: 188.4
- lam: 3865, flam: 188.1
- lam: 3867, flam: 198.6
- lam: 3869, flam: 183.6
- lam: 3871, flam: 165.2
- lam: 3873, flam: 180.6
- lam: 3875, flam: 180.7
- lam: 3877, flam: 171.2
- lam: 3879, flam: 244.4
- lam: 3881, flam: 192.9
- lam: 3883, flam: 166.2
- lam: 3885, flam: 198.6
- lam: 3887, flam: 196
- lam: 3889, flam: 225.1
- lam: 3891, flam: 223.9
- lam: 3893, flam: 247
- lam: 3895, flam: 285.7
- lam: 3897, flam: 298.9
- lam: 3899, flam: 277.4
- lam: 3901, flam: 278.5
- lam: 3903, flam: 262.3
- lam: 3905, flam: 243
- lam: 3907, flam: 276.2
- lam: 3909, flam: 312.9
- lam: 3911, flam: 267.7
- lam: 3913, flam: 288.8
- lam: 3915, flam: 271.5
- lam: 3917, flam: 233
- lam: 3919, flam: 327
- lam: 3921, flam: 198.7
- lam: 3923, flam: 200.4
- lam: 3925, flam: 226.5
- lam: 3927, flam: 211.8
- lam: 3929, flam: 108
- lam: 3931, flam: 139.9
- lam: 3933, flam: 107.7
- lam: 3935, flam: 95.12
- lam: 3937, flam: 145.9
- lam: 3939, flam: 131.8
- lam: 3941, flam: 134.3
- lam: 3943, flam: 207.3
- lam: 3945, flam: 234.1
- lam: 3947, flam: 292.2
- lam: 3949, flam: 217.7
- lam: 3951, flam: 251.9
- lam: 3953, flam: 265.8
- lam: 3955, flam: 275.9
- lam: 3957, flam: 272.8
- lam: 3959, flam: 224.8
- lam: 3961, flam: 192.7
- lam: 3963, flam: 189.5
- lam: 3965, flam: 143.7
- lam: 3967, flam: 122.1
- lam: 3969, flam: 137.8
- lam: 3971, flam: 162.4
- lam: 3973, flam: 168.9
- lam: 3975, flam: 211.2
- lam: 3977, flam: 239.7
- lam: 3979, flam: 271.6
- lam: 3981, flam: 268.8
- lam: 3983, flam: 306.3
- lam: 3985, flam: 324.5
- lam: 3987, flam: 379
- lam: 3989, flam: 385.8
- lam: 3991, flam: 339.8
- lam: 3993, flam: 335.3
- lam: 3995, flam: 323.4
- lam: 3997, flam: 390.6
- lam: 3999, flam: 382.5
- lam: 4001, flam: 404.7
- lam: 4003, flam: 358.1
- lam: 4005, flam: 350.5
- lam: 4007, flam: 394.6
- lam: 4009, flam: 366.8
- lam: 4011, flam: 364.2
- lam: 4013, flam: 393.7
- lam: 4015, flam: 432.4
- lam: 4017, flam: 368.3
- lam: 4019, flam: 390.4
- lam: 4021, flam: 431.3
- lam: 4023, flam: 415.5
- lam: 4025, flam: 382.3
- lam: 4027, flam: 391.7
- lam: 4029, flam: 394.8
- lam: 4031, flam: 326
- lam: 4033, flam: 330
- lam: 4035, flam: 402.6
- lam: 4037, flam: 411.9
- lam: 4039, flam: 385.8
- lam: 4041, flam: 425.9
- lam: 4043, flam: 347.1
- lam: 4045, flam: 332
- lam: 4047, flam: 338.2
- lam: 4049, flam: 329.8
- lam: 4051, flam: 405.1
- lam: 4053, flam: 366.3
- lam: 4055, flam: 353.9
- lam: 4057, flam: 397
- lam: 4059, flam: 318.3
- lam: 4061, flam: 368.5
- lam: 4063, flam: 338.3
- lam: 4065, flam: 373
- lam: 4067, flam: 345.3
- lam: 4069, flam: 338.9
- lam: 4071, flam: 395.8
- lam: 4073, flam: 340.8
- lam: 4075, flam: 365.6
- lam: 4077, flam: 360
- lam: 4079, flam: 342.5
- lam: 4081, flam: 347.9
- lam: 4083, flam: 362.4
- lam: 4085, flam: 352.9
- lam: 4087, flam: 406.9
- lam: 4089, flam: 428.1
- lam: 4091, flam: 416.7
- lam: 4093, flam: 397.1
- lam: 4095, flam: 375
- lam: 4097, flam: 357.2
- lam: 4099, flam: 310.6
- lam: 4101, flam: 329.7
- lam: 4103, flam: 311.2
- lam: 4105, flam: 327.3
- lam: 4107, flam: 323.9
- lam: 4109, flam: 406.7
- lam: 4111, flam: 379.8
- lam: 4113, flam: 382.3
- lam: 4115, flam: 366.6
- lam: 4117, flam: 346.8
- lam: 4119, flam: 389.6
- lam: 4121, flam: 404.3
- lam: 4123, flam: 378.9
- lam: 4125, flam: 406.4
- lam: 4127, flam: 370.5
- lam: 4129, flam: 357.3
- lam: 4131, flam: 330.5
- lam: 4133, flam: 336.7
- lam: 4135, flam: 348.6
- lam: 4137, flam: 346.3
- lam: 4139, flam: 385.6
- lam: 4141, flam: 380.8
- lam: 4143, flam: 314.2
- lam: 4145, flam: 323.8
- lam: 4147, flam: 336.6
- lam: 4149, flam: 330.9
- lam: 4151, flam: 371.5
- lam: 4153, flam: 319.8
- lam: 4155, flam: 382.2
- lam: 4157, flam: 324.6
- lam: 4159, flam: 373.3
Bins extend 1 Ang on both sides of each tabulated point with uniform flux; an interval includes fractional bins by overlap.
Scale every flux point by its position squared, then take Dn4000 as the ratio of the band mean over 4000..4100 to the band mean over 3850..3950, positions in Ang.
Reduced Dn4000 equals 1.9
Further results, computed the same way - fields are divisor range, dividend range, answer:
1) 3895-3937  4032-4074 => 1.69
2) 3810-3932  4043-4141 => 1.99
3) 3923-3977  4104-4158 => 2.08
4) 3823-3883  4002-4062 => 2.38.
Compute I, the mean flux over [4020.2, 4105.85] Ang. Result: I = 367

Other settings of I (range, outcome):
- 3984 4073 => 371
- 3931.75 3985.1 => 205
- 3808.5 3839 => 174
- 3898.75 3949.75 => 218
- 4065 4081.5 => 356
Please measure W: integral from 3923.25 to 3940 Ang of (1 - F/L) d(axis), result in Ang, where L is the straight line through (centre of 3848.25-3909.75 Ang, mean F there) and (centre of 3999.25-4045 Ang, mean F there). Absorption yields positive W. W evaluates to 7.7 Ang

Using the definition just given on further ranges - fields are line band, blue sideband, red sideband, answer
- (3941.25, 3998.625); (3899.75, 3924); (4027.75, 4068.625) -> 9.93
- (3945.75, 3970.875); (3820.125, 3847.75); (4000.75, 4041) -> 7.58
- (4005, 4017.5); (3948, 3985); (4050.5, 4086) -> -4.57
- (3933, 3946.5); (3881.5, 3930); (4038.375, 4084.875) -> 5.49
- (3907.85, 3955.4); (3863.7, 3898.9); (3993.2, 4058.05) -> 9.35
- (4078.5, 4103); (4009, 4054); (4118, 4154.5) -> 0.02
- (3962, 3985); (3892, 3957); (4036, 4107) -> 5.67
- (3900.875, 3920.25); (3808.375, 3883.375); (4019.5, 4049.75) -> -2.16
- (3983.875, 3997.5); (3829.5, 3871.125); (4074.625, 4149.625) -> -3.91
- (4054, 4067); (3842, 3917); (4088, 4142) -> -0.98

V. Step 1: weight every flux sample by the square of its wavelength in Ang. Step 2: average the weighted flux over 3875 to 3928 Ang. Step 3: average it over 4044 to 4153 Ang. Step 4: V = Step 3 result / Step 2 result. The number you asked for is 1.6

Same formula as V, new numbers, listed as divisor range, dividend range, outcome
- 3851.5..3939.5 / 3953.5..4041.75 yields 1.61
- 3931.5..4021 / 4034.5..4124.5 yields 1.41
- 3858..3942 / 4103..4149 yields 1.91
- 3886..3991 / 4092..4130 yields 1.72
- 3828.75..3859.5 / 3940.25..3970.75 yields 1.34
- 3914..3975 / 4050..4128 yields 2.00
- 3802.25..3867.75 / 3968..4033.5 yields 1.99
